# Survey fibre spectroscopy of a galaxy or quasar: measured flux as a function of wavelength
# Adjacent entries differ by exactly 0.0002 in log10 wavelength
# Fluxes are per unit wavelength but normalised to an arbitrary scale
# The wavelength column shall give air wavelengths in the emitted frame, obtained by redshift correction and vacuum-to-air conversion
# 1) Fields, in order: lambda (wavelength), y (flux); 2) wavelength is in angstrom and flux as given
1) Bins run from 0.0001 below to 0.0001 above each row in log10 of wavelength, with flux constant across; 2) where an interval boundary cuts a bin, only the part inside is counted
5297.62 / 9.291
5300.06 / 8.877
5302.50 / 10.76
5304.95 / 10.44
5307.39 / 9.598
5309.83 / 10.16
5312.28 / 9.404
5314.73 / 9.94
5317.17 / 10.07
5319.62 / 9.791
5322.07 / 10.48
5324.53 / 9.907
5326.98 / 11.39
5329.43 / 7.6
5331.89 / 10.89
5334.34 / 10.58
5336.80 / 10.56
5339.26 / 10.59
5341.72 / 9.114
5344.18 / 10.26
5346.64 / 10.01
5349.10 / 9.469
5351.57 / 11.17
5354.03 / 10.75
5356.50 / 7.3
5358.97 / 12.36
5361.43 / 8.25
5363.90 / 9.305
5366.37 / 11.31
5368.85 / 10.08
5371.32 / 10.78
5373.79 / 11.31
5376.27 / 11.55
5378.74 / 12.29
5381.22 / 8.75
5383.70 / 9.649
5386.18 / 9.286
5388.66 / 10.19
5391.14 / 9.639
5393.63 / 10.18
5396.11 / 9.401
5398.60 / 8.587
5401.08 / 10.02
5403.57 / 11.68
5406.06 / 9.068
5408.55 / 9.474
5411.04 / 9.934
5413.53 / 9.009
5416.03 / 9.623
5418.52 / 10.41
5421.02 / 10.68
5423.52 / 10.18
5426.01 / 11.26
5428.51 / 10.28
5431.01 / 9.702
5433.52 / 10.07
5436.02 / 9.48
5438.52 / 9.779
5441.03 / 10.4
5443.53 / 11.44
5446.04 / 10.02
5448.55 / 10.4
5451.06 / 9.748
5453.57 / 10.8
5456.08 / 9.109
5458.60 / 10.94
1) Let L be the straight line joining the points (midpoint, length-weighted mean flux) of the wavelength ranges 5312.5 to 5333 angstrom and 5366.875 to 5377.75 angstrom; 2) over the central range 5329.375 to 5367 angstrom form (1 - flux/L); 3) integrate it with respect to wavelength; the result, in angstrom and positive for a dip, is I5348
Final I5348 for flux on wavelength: 1.7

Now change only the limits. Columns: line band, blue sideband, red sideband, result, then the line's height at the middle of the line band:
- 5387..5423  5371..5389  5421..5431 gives 2.2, 10.5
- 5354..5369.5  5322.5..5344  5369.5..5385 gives 1.0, 10.5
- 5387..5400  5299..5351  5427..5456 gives 0.6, 10.1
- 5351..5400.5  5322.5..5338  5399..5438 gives 0.0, 10.1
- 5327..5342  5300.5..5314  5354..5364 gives -0.5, 9.73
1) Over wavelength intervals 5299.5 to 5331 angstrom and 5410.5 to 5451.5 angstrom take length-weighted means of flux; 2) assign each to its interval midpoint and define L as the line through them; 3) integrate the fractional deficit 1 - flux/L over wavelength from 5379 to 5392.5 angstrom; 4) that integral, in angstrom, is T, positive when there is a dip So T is 0.5 angstrom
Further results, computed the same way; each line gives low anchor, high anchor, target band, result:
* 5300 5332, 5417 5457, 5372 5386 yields -0.69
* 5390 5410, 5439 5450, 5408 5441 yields 0.47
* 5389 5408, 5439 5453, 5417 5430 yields -0.54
